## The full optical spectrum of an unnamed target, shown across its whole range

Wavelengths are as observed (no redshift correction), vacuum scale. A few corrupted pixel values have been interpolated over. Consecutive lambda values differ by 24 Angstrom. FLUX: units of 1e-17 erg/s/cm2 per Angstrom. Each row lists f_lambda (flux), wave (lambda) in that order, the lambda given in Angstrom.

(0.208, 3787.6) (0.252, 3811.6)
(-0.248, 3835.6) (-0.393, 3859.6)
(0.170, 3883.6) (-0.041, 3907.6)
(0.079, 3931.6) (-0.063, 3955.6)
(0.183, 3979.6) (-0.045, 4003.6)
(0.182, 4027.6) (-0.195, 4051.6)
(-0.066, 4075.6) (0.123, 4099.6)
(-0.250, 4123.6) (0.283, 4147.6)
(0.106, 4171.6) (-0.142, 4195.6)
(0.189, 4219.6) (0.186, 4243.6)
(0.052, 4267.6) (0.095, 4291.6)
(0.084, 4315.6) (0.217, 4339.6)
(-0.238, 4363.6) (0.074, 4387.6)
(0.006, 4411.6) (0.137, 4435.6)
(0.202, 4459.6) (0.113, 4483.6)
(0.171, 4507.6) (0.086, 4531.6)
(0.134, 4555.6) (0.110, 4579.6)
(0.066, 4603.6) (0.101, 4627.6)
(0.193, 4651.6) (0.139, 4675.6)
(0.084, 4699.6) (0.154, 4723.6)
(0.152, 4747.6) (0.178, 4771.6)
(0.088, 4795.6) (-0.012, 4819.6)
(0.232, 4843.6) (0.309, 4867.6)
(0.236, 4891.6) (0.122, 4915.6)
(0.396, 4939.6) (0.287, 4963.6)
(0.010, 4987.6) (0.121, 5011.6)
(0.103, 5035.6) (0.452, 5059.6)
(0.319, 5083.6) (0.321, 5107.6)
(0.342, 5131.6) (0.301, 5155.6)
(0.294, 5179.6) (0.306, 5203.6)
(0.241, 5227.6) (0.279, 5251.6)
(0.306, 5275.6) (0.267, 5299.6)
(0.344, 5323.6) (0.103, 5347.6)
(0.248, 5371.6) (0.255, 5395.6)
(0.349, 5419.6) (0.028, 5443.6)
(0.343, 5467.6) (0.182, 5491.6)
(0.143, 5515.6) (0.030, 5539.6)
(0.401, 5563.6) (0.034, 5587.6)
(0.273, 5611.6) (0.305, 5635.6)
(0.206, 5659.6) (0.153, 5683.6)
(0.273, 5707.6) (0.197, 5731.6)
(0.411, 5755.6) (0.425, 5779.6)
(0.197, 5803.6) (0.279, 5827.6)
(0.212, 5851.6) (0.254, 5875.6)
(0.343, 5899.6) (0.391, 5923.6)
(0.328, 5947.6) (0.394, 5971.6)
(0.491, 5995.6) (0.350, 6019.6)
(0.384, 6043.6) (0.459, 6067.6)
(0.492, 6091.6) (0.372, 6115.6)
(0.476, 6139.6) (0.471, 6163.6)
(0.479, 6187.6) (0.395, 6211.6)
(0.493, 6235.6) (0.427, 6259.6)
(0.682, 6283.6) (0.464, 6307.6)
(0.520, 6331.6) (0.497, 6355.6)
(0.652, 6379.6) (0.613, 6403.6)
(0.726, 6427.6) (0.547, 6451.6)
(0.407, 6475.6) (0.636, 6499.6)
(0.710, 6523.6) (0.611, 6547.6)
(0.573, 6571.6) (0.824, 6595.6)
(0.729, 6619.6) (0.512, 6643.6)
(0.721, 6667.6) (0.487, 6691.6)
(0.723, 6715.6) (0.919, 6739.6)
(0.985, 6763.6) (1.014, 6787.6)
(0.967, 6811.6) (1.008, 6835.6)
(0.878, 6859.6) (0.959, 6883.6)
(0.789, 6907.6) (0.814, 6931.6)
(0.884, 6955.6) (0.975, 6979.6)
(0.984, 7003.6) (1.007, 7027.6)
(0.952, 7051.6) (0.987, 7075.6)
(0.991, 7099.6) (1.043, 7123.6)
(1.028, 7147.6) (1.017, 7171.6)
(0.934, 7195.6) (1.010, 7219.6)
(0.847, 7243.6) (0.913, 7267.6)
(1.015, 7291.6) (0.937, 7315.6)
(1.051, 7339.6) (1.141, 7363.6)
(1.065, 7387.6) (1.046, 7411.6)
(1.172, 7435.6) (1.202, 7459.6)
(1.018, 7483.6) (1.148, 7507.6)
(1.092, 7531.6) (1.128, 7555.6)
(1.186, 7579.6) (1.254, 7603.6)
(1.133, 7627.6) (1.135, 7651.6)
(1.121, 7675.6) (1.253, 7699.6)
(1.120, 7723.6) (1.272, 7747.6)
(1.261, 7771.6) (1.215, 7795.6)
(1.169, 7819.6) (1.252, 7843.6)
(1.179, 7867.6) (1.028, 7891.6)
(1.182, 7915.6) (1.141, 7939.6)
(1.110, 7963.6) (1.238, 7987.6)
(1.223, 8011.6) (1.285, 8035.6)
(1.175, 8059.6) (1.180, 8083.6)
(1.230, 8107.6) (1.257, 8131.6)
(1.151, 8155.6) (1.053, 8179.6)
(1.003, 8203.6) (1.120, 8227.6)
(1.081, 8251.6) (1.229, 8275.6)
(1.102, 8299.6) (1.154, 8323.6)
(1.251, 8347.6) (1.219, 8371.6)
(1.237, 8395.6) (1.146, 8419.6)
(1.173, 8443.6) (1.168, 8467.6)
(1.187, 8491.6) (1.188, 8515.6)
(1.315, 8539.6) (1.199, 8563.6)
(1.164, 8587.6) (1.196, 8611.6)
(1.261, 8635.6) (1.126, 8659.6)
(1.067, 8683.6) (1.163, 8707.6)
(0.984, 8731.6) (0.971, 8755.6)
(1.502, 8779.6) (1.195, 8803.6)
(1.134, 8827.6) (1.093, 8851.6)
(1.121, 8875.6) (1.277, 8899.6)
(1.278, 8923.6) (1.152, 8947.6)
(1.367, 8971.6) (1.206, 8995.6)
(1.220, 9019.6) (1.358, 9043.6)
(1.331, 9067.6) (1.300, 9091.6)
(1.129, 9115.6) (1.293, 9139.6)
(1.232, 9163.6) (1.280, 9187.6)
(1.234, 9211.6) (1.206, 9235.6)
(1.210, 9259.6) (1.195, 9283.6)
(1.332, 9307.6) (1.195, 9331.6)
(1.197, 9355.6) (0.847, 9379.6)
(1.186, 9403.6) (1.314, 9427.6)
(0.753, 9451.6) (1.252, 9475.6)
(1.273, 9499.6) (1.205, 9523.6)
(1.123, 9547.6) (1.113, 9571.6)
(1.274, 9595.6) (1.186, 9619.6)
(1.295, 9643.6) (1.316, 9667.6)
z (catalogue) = 0.69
